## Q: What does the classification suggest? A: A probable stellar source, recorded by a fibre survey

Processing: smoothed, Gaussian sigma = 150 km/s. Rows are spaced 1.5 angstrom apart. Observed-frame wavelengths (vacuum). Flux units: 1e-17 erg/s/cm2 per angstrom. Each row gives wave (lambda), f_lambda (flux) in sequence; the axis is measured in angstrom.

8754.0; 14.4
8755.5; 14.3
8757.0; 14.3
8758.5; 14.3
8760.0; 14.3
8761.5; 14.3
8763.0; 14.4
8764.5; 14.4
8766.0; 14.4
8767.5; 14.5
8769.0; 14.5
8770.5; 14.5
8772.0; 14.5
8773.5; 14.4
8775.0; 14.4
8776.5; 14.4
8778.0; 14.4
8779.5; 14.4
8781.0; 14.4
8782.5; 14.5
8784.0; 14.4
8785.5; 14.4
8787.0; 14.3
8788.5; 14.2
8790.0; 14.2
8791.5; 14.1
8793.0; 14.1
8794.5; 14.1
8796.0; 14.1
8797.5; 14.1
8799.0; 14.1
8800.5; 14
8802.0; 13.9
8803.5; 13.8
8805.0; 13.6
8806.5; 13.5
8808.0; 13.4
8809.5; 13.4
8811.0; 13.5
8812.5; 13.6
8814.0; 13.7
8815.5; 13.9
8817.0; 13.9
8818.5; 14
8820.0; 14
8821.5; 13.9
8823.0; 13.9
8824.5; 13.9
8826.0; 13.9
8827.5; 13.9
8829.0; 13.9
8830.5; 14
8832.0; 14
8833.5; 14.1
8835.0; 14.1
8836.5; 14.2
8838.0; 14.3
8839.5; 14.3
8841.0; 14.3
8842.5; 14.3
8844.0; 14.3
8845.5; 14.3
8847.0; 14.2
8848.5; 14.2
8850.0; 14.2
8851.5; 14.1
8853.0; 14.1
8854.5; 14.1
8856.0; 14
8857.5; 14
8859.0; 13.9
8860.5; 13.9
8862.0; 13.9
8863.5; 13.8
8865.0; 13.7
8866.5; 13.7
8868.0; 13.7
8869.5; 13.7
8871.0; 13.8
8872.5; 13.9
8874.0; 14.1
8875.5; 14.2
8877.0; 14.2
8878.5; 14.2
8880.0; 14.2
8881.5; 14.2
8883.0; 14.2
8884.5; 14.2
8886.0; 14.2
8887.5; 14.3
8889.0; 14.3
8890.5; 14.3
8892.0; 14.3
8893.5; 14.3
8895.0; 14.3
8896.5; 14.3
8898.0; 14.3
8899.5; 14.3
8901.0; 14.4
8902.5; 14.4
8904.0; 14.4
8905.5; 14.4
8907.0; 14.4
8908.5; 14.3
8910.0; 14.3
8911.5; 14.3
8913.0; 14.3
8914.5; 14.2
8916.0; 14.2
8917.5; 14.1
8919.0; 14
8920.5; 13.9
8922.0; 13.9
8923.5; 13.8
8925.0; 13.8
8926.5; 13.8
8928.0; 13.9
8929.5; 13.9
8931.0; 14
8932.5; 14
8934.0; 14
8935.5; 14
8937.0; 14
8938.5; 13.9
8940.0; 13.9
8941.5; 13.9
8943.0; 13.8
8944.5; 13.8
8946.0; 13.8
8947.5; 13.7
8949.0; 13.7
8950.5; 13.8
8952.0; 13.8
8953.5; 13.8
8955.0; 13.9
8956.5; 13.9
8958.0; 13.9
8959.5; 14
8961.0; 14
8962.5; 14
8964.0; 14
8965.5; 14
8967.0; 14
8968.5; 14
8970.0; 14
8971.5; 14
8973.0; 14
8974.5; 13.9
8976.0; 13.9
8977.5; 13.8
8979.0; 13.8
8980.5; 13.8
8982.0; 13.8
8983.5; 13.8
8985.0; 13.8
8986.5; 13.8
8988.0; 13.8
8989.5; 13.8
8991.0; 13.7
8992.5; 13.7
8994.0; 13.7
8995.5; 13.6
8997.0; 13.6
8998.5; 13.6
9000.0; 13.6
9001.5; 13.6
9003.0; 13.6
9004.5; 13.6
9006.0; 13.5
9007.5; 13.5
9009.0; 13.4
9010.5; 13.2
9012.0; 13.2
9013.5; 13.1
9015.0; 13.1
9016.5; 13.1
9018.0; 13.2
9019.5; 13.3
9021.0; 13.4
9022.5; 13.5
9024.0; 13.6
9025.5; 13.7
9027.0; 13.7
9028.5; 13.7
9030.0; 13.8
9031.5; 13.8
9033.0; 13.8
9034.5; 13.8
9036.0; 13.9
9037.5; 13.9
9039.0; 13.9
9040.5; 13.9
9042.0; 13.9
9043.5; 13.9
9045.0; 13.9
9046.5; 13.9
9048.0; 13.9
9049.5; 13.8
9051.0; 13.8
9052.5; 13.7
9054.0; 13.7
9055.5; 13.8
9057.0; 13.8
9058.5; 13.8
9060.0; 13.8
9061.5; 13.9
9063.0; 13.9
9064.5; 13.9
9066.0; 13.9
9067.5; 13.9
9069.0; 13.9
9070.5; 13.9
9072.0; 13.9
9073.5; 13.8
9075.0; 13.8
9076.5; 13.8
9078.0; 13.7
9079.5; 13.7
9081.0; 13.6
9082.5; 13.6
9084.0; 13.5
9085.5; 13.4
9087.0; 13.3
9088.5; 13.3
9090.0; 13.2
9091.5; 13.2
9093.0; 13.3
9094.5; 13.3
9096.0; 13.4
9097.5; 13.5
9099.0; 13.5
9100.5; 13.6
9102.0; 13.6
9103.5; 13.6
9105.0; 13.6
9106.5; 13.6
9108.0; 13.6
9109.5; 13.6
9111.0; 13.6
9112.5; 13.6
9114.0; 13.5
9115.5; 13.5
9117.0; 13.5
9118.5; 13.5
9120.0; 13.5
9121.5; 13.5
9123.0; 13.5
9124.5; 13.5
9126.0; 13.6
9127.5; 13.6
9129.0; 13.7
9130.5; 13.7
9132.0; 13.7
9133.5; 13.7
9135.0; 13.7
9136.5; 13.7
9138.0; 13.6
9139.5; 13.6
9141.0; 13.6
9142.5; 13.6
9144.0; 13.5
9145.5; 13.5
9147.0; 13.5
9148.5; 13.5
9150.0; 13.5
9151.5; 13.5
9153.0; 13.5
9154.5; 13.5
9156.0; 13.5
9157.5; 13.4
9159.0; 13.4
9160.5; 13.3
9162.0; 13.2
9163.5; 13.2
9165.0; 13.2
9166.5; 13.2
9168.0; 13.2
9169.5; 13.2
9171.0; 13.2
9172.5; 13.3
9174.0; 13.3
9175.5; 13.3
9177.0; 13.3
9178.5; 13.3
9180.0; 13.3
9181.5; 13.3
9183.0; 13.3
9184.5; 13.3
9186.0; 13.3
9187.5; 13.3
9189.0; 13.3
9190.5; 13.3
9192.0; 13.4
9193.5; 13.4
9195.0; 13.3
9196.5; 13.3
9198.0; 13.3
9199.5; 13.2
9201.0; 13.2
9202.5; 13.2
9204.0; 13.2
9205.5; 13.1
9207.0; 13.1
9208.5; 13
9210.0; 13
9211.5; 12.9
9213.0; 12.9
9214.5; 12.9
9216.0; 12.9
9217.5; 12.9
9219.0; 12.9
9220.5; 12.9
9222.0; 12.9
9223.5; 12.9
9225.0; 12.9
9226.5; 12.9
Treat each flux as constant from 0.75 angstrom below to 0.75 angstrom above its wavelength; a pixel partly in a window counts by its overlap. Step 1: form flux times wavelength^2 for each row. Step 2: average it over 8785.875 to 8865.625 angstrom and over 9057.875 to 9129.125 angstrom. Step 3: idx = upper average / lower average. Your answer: 1.03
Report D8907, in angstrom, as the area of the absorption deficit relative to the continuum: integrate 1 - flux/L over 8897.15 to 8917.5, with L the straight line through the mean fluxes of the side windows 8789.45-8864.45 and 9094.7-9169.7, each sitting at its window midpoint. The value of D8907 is -0.7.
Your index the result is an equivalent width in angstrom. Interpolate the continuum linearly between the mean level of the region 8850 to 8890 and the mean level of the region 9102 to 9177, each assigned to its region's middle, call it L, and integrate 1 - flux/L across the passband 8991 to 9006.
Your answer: 0.2 angstrom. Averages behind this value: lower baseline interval 14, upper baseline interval 13.5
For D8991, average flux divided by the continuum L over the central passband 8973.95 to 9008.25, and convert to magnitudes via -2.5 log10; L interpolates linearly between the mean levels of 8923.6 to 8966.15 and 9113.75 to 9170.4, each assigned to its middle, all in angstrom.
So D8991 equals 0.01 mag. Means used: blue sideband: 13.9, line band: 13.7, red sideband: 13.5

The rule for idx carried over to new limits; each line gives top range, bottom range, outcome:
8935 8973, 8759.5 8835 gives 1.02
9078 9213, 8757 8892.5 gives 1.02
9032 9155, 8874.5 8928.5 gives 1.00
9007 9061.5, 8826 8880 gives 1.01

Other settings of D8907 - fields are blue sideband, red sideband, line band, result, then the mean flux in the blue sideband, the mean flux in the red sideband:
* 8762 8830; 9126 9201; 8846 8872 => 0.0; 14.1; 13.4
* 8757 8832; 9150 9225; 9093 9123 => -0.3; 14.1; 13.2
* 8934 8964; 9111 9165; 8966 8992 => -0.1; 13.9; 13.5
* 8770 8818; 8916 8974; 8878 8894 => -0.3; 14.1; 13.9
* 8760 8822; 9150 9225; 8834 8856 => -0.3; 14.1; 13.2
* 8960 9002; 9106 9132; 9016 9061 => 0.0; 13.8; 13.6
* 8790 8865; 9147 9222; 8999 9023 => 0.4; 14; 13.2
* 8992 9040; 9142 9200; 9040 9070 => -0.8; 13.6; 13.3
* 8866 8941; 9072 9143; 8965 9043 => 0.9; 14.1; 13.6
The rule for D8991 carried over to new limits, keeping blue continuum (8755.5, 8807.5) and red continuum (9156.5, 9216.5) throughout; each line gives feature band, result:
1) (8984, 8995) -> 0.00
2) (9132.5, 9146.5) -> -0.02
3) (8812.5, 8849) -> 0.00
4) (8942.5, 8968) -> -0.01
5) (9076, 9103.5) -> 0.00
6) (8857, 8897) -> -0.01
